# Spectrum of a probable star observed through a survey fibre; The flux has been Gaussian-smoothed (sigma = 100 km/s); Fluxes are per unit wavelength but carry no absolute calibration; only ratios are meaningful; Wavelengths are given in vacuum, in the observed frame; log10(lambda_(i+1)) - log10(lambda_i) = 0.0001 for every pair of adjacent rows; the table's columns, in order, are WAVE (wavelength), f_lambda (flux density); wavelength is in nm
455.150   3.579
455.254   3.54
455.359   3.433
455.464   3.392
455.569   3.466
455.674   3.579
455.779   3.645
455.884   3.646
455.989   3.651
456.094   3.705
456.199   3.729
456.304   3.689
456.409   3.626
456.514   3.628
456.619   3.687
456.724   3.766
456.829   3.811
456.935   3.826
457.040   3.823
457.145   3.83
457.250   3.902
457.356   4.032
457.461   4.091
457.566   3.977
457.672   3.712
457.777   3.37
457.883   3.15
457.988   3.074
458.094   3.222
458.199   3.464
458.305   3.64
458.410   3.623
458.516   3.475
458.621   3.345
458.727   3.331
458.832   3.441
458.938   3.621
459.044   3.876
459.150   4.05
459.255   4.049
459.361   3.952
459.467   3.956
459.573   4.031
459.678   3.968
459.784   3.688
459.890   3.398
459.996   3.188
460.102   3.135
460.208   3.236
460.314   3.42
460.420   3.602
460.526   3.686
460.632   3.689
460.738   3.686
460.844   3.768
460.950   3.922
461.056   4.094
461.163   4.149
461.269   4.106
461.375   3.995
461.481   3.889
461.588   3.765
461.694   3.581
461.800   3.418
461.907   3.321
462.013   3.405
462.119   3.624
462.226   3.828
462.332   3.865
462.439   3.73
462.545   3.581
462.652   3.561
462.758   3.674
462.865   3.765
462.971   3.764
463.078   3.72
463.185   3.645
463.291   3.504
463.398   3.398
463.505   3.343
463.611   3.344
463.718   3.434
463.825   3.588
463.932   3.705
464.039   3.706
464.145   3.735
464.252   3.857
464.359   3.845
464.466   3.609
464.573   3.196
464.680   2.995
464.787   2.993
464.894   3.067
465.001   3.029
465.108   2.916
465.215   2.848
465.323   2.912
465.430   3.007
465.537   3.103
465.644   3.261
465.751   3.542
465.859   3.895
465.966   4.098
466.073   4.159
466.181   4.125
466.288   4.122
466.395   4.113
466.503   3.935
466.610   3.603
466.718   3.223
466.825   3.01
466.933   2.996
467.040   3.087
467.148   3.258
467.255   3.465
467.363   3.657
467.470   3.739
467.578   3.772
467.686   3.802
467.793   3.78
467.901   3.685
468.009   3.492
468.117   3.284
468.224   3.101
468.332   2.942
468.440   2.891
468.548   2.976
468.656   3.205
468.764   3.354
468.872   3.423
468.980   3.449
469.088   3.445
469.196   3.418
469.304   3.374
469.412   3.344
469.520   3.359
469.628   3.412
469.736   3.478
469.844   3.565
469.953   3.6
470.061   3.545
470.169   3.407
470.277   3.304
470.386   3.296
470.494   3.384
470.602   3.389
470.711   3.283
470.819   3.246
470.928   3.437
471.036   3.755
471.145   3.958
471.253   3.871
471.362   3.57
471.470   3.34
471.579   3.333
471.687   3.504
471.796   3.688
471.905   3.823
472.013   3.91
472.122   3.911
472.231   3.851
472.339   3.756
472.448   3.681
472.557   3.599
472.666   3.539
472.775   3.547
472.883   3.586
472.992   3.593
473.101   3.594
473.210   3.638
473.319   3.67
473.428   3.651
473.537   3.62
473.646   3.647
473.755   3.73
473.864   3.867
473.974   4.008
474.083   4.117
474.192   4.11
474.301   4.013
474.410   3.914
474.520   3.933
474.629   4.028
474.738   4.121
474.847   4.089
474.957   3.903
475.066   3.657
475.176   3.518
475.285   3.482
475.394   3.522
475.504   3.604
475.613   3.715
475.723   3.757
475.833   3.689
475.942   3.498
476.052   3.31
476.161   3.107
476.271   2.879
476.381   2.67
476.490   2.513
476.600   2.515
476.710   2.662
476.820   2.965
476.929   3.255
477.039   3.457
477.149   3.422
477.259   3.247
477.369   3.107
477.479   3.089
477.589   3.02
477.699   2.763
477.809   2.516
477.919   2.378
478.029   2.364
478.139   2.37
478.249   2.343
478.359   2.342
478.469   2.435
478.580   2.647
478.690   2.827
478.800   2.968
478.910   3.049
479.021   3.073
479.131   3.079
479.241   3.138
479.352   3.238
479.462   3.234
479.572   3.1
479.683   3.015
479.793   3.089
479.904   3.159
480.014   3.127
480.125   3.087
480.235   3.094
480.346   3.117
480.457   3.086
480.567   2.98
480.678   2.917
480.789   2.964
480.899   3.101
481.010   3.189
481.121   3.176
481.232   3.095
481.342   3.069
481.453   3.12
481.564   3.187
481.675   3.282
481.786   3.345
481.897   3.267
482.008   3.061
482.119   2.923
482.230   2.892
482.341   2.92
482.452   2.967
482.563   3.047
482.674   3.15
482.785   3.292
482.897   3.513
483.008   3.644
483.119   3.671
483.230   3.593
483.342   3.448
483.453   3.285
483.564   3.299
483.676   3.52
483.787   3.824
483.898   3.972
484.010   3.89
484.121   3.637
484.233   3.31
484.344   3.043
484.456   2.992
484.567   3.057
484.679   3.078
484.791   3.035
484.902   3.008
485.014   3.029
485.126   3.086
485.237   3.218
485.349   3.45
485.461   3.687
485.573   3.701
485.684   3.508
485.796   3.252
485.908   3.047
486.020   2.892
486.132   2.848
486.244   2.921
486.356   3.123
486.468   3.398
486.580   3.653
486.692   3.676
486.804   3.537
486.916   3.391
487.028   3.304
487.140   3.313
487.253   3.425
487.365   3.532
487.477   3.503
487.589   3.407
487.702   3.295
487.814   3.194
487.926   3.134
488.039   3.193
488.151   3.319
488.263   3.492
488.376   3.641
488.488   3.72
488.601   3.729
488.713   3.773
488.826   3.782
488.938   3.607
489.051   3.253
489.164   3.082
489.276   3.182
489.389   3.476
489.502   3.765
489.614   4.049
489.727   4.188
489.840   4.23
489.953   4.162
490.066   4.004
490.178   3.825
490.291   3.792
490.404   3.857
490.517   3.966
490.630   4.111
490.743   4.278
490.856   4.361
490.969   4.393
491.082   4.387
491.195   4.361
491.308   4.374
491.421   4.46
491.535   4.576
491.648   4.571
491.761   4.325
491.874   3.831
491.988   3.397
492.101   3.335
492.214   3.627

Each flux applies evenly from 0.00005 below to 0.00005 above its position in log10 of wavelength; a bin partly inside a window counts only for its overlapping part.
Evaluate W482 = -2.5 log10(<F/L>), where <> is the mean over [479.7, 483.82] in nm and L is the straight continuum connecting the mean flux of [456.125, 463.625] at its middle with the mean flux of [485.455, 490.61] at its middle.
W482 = 0.11 mag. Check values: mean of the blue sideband 3.67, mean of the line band 3.2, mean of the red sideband 3.52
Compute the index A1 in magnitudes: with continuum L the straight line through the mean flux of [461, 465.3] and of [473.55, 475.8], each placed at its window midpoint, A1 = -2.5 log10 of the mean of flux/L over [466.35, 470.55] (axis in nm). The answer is 0.08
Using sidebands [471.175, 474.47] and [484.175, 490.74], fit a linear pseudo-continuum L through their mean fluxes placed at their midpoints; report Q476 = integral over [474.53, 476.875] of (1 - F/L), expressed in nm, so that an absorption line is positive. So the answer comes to 0.175 nm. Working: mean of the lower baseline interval 3.73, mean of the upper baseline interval 3.46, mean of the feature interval 3.4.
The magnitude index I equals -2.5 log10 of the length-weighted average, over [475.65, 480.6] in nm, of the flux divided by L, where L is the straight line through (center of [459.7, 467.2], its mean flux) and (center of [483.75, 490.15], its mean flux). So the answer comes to 0.17 mag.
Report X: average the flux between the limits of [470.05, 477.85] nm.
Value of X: 3.51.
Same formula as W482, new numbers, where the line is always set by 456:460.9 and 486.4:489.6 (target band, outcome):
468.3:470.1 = 0.075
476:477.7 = 0.176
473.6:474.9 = -0.120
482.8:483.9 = -0.017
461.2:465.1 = 0.017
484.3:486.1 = 0.095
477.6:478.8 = 0.356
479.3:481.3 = 0.136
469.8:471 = 0.052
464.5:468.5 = 0.059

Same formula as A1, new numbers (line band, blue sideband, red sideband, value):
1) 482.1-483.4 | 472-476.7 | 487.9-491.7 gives 0.16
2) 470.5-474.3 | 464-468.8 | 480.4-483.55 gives -0.10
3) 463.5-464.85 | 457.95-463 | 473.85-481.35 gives 0.02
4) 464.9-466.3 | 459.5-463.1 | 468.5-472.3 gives 0.05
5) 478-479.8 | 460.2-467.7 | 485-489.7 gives 0.21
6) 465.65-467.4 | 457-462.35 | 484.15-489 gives -0.01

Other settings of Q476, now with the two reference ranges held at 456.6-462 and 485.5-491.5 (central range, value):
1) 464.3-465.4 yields 0.16 nm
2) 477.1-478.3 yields 0.29 nm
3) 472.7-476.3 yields -0.04 nm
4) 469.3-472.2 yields 0.11 nm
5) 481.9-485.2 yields 0.33 nm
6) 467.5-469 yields 0.12 nm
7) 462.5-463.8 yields 0.04 nm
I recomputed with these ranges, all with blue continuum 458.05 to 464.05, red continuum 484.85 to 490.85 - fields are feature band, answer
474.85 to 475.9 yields -0.03 mag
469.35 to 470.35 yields 0.05 mag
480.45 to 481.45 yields 0.16 mag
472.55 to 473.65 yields -0.01 mag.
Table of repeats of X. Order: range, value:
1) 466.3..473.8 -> 3.51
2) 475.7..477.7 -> 3.1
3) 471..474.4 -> 3.73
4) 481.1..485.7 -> 3.29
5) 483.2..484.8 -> 3.4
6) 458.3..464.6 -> 3.66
